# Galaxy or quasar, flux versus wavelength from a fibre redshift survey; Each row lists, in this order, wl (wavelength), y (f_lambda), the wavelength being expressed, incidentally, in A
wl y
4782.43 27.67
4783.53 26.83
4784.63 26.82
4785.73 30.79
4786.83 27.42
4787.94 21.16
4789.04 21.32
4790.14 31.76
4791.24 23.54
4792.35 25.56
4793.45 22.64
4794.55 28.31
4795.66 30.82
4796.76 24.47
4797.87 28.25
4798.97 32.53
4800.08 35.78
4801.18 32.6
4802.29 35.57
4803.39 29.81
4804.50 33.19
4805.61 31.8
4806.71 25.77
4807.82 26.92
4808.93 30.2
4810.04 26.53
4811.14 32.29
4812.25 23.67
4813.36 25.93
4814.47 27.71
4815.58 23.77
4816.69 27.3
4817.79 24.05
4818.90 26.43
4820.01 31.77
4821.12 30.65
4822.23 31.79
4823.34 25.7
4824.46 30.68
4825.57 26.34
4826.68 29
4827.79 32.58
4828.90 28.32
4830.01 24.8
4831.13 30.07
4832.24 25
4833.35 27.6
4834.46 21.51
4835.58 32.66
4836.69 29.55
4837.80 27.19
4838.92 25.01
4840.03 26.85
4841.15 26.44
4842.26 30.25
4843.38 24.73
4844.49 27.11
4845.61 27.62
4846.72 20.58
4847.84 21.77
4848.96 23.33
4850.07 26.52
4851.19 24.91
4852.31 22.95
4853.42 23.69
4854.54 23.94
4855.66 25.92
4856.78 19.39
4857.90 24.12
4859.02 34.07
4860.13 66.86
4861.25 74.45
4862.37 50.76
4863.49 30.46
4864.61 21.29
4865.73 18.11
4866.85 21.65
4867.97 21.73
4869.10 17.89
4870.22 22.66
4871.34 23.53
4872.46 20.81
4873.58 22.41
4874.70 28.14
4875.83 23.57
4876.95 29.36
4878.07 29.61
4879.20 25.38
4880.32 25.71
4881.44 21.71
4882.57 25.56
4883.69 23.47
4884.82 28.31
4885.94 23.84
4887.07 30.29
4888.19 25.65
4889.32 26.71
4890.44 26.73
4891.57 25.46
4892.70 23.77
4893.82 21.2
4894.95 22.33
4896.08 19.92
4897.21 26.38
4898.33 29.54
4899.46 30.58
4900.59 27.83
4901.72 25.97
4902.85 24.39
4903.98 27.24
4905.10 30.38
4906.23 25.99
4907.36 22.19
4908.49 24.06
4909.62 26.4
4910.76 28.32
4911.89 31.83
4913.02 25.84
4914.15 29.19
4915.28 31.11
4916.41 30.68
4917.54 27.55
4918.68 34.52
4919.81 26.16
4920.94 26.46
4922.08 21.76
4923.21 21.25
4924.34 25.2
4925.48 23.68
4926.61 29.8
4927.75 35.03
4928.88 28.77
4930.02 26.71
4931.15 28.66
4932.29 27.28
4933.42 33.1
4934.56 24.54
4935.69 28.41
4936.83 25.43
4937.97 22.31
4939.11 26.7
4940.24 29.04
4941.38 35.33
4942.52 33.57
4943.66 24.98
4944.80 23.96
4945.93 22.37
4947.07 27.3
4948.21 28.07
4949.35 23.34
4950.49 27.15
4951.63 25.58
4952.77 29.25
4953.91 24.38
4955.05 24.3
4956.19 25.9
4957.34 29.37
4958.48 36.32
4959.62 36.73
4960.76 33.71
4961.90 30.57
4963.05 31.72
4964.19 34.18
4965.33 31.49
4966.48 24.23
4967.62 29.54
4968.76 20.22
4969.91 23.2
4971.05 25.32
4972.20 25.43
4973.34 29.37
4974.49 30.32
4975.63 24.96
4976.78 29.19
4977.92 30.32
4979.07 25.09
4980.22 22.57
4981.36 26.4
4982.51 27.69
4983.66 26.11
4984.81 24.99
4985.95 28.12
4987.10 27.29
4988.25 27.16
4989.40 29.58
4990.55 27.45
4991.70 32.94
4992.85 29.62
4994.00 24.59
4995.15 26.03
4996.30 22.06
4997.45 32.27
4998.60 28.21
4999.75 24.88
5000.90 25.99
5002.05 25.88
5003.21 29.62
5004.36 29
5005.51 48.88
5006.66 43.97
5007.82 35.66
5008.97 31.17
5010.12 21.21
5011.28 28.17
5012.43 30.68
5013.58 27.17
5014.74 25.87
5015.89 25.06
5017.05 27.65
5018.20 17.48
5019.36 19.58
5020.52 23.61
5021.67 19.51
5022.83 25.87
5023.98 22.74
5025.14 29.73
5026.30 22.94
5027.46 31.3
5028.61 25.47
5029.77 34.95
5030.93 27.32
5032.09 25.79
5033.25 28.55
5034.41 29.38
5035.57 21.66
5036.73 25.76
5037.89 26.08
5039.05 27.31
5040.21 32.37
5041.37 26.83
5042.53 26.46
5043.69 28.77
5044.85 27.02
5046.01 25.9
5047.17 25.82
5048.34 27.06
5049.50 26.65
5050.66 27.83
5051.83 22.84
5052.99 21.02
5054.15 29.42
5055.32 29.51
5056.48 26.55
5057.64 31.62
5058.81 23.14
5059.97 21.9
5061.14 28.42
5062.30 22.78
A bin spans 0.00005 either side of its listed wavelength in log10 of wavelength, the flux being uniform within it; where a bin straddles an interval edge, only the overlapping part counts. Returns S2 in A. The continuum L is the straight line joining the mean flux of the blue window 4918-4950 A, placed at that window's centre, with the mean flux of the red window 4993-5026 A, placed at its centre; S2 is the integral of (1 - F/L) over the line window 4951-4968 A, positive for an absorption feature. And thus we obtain -1.5 A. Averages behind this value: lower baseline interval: 27.3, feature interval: 29.8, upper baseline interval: 27.6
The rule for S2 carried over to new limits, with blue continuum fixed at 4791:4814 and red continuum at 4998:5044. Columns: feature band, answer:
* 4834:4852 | 1.7 A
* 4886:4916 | 2.0 A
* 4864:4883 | 3.4 A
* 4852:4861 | -1.0 A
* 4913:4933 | 0.3 A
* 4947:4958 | 0.6 A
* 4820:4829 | -0.2 A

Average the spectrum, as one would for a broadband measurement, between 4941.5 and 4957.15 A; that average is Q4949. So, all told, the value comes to 26.5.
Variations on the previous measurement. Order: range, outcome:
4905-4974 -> 27.8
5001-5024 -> 28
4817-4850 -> 27.2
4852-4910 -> 27.2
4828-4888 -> 27.4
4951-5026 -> 27.9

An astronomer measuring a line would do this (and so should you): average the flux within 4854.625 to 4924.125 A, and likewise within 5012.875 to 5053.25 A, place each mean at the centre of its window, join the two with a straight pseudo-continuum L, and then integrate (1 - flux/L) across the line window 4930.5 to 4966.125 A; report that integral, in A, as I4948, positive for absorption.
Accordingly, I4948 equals -2.2 A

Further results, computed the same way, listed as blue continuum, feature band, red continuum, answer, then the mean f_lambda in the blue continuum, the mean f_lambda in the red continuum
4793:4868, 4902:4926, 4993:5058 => 1.2 A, 28.8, 27.4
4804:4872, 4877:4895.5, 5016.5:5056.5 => 1.5 A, 28.2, 26.2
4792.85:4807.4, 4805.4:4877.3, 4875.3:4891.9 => 0.7 A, 30.1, 26.1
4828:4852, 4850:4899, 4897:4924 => -0.9 A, 26.3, 27.3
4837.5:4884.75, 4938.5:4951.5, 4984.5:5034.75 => 0.1 A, 27.4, 27.9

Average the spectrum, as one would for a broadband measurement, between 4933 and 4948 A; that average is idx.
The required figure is 27.4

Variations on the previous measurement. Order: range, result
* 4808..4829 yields 28.1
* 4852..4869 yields 31.7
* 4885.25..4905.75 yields 26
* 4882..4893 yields 26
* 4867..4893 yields 24.8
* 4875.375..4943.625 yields 27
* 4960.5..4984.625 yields 27.6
